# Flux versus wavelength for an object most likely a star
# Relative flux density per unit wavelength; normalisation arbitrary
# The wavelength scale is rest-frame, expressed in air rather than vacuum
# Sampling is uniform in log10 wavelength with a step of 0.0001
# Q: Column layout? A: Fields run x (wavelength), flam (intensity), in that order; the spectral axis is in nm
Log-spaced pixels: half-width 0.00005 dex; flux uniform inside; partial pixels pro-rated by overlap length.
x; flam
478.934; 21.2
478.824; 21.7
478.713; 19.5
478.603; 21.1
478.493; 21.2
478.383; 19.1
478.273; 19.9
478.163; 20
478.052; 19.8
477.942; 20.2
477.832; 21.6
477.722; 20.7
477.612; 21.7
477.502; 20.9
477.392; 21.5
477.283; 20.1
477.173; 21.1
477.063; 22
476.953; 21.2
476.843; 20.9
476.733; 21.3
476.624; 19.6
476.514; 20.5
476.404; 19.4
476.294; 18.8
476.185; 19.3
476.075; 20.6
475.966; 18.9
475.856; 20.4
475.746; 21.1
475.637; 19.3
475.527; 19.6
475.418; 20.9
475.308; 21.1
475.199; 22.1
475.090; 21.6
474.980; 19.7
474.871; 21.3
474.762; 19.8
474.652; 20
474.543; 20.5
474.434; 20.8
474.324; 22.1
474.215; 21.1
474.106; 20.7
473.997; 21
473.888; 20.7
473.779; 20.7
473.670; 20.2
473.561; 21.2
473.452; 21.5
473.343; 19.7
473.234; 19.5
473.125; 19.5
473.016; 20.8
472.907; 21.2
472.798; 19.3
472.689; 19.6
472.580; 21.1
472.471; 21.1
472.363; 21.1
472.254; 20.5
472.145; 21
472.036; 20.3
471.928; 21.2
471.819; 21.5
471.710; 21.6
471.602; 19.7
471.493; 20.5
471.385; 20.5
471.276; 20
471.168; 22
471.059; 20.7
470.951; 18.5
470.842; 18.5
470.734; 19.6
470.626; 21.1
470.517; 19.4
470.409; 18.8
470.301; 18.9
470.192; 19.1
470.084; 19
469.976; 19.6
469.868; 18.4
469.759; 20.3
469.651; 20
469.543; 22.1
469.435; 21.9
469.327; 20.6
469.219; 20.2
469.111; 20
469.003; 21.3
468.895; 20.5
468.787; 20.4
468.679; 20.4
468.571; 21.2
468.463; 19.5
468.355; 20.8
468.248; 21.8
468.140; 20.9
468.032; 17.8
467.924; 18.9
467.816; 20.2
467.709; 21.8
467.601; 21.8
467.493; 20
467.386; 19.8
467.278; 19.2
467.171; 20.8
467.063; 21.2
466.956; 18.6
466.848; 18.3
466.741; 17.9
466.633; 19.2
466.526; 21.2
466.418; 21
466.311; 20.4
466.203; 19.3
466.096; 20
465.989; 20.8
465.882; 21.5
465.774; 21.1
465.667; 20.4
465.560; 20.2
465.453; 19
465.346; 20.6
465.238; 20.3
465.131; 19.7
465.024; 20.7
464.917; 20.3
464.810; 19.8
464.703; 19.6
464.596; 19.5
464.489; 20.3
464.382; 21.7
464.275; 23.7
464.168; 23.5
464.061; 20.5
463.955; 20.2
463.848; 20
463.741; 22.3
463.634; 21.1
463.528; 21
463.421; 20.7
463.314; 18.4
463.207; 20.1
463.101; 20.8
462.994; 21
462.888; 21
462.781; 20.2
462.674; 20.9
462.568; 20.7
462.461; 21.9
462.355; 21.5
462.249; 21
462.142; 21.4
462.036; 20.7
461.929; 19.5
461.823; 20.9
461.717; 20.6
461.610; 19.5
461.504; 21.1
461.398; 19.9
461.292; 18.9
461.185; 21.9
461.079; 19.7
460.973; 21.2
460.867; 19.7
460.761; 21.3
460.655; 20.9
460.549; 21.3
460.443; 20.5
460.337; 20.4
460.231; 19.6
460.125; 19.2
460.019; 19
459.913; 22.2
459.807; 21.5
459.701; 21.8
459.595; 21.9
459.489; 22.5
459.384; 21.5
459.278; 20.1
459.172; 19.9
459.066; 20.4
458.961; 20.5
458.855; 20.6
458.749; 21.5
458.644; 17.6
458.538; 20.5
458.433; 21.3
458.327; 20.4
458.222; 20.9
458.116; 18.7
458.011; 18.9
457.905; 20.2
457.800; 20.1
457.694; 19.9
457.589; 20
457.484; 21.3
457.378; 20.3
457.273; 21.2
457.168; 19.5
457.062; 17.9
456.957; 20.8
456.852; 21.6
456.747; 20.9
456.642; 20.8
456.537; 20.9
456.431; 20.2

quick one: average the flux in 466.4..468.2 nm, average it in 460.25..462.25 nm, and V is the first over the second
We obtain 0.97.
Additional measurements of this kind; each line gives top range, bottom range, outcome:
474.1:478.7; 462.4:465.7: 1.00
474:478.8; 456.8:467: 1.00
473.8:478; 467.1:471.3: 1.02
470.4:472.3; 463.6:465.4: 0.98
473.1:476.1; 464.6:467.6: 1.03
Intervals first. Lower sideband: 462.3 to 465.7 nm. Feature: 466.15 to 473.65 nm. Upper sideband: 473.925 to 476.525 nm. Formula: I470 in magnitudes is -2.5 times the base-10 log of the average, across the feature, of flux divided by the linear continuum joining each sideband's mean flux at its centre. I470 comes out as 0.02 mag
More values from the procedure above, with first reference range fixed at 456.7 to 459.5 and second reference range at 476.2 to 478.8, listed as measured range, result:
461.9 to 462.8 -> -0.03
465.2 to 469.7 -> 0.01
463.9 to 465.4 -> -0.02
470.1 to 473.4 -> 0.01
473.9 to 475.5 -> -0.02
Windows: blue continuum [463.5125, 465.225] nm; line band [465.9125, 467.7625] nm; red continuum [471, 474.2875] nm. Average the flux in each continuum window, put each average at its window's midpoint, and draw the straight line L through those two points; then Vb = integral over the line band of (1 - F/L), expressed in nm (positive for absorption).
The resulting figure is 0.06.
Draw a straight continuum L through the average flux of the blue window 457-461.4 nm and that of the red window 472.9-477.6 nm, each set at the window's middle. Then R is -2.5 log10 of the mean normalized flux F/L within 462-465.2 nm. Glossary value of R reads -0.02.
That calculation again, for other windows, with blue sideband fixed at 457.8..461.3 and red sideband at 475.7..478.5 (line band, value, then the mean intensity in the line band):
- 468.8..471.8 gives 0.02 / 20.1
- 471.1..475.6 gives -0.01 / 20.7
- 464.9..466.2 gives 0.01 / 20.3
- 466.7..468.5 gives 0.03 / 20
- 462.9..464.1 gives 0.00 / 20.6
